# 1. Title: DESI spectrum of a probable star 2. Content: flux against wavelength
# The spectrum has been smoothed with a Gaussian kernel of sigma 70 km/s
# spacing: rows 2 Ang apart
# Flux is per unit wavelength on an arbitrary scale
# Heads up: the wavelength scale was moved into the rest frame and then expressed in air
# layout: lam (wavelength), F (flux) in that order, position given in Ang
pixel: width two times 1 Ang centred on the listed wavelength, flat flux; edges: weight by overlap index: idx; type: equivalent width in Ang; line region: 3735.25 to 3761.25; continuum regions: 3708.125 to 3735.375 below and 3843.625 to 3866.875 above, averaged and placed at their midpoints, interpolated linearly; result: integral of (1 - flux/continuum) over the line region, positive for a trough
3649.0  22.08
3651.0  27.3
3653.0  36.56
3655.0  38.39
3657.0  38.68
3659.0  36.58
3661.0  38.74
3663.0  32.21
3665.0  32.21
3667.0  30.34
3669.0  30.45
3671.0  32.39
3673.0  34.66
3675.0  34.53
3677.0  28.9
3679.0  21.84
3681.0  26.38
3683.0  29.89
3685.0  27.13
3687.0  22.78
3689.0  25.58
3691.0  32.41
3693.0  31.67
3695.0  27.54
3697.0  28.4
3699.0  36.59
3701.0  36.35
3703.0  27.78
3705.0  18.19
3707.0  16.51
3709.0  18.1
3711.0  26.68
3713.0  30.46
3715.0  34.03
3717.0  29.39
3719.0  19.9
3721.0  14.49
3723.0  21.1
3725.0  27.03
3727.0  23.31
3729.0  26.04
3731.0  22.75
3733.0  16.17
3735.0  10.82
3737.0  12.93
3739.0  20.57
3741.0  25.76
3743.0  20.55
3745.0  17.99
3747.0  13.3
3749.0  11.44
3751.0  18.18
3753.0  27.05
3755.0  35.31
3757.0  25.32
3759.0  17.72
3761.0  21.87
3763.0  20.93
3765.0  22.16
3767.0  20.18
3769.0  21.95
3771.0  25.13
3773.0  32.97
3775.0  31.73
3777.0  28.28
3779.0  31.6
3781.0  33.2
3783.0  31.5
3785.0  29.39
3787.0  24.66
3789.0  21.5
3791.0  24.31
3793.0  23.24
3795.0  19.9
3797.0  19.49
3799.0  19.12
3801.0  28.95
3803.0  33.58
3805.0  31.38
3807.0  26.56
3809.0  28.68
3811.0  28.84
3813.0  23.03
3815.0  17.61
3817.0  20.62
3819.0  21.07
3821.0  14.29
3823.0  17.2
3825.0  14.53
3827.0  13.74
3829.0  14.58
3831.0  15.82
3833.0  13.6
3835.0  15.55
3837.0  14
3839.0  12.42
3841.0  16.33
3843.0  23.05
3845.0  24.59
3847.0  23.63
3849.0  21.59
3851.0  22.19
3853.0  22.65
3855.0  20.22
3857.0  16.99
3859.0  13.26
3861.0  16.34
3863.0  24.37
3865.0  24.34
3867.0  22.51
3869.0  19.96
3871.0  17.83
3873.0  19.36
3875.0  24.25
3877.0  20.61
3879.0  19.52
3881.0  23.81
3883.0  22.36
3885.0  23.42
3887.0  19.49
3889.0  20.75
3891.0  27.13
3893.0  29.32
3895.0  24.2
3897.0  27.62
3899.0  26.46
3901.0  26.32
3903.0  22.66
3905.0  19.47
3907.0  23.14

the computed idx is 2.8 Ang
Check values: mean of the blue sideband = 23.2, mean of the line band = 20.3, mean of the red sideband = 21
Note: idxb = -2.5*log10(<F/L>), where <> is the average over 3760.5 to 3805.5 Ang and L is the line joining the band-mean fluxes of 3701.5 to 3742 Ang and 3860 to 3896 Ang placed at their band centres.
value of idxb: -0.17 mag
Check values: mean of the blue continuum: 22.3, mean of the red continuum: 22.2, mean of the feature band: 25.9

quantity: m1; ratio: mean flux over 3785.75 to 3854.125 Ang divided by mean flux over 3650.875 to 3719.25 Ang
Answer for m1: 0.70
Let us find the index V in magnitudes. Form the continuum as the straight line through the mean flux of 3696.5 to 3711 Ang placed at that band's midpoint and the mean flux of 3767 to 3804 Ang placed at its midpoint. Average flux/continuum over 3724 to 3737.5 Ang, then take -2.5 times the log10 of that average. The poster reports 0.284 mag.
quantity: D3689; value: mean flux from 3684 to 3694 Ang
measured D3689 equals 27.9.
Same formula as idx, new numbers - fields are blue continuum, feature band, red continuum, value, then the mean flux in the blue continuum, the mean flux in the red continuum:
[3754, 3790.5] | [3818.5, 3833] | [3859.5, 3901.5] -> 5.3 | 26.4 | 22.7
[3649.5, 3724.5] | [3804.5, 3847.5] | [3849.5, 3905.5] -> 8.2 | 29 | 22.1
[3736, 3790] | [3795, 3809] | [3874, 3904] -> -1.4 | 23.8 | 23.9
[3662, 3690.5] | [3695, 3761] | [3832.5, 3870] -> 8.9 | 29.3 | 19.4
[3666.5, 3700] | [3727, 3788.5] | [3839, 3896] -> 6.7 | 29.5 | 21.4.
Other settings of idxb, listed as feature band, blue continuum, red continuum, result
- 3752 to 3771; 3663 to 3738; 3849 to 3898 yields 0.04 mag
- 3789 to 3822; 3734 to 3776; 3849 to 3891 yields -0.12 mag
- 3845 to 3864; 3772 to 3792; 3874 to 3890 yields 0.17 mag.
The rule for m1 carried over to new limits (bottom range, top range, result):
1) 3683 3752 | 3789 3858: 0.89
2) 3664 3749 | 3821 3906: 0.81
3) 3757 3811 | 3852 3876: 0.78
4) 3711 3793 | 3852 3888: 0.87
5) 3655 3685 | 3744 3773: 0.68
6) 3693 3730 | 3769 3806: 1.05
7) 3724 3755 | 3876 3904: 1.19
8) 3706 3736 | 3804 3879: 0.89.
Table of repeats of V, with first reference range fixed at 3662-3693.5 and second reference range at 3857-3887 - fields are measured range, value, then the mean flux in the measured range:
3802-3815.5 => -0.16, 27.4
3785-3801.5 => 0.07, 22.9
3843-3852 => -0.06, 23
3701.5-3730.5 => 0.16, 24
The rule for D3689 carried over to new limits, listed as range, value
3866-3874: 19.9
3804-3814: 27.7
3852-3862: 17.9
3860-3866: 21.7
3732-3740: 15.1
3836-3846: 18.1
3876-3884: 21.6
